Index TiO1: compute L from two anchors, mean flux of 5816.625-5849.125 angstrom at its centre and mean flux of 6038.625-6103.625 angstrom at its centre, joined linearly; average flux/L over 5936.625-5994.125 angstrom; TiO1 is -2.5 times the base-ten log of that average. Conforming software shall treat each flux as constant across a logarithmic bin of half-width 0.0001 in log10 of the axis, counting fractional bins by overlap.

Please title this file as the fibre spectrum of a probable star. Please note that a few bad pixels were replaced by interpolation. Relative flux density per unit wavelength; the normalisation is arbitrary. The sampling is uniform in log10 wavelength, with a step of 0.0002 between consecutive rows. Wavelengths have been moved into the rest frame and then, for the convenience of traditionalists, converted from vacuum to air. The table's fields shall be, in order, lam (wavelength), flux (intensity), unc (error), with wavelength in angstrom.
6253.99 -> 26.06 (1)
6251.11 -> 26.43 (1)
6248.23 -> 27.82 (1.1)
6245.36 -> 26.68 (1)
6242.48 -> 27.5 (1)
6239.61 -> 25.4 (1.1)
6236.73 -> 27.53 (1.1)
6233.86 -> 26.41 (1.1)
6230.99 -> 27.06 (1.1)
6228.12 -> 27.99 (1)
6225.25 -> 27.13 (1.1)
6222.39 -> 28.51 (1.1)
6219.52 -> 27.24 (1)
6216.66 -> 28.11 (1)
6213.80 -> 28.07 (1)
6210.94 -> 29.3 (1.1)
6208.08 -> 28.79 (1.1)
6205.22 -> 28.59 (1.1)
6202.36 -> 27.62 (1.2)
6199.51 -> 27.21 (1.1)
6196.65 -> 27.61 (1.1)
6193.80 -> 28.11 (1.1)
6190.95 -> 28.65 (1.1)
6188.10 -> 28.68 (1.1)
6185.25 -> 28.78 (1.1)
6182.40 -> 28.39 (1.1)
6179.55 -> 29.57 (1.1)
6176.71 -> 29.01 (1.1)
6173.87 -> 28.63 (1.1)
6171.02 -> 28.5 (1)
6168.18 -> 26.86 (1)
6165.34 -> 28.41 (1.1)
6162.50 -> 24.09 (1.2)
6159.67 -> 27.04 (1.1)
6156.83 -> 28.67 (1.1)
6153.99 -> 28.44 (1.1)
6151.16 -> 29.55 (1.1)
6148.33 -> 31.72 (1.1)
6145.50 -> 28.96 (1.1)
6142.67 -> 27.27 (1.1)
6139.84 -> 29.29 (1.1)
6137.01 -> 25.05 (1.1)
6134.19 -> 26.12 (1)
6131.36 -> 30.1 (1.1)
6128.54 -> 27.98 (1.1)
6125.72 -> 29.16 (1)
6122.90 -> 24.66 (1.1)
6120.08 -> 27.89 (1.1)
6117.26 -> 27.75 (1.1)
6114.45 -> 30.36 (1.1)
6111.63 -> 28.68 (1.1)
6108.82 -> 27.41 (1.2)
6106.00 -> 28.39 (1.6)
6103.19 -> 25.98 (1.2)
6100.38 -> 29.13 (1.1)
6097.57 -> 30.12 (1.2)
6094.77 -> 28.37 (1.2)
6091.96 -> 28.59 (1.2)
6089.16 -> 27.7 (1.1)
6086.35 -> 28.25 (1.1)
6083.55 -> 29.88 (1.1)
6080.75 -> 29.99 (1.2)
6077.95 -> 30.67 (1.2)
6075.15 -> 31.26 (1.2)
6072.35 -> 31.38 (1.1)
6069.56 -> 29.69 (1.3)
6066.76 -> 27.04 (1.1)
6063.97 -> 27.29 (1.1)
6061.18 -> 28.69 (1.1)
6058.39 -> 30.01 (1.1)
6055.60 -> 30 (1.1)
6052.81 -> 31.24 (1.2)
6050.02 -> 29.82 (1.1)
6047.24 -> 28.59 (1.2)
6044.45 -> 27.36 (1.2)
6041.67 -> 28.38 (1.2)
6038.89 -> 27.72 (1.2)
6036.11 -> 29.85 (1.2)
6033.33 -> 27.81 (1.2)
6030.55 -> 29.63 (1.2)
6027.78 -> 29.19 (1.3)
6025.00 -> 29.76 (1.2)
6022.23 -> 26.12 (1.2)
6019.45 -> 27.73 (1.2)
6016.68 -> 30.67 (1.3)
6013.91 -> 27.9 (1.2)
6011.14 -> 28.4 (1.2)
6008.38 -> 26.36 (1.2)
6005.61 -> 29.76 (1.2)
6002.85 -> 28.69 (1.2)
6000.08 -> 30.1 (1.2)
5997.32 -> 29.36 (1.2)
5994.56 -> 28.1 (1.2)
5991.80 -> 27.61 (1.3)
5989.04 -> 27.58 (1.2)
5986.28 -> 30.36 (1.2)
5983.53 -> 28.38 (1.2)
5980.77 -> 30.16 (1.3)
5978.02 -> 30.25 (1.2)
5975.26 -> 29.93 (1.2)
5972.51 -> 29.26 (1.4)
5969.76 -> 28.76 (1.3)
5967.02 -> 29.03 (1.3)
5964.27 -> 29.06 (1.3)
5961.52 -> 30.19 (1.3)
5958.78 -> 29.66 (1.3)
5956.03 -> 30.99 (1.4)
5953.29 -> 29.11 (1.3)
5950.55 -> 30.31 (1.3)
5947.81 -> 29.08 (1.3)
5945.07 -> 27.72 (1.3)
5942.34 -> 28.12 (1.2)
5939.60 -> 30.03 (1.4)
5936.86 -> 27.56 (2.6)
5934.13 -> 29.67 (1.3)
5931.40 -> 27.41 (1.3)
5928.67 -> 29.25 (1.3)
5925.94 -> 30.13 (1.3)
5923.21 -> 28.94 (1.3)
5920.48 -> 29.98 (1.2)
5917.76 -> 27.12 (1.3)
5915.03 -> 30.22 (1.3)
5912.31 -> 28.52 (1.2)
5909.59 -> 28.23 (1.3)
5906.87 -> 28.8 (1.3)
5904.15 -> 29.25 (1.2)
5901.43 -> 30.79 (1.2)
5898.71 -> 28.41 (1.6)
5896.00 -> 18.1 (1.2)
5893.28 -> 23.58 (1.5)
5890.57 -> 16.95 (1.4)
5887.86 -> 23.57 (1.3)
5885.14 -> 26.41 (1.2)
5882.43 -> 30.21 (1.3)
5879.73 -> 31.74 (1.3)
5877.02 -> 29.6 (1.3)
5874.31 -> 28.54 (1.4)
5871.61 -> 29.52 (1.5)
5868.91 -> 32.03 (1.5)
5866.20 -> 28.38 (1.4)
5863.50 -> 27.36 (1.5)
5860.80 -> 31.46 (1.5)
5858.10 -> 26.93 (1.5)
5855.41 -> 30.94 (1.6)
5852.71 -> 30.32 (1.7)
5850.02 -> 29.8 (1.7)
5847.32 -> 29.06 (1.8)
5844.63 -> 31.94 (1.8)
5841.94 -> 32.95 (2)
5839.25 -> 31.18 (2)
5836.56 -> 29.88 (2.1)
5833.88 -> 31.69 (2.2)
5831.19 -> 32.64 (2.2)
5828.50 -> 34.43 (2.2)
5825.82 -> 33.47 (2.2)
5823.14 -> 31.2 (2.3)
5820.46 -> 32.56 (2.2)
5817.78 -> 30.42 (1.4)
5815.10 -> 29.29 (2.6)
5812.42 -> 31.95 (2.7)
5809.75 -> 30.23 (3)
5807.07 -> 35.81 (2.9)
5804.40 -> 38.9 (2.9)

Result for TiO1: 0.04 mag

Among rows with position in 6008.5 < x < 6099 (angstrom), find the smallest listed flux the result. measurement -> 26.12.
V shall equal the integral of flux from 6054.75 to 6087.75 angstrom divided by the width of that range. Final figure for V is 29.5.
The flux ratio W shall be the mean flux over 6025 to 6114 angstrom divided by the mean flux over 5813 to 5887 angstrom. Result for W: 0.95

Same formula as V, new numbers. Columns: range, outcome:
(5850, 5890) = 28.9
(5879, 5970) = 28.1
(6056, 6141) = 28.6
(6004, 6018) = 28.6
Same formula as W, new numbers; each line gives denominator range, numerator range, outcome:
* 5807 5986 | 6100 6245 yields 0.95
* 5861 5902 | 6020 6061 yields 1.07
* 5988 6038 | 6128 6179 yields 0.98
